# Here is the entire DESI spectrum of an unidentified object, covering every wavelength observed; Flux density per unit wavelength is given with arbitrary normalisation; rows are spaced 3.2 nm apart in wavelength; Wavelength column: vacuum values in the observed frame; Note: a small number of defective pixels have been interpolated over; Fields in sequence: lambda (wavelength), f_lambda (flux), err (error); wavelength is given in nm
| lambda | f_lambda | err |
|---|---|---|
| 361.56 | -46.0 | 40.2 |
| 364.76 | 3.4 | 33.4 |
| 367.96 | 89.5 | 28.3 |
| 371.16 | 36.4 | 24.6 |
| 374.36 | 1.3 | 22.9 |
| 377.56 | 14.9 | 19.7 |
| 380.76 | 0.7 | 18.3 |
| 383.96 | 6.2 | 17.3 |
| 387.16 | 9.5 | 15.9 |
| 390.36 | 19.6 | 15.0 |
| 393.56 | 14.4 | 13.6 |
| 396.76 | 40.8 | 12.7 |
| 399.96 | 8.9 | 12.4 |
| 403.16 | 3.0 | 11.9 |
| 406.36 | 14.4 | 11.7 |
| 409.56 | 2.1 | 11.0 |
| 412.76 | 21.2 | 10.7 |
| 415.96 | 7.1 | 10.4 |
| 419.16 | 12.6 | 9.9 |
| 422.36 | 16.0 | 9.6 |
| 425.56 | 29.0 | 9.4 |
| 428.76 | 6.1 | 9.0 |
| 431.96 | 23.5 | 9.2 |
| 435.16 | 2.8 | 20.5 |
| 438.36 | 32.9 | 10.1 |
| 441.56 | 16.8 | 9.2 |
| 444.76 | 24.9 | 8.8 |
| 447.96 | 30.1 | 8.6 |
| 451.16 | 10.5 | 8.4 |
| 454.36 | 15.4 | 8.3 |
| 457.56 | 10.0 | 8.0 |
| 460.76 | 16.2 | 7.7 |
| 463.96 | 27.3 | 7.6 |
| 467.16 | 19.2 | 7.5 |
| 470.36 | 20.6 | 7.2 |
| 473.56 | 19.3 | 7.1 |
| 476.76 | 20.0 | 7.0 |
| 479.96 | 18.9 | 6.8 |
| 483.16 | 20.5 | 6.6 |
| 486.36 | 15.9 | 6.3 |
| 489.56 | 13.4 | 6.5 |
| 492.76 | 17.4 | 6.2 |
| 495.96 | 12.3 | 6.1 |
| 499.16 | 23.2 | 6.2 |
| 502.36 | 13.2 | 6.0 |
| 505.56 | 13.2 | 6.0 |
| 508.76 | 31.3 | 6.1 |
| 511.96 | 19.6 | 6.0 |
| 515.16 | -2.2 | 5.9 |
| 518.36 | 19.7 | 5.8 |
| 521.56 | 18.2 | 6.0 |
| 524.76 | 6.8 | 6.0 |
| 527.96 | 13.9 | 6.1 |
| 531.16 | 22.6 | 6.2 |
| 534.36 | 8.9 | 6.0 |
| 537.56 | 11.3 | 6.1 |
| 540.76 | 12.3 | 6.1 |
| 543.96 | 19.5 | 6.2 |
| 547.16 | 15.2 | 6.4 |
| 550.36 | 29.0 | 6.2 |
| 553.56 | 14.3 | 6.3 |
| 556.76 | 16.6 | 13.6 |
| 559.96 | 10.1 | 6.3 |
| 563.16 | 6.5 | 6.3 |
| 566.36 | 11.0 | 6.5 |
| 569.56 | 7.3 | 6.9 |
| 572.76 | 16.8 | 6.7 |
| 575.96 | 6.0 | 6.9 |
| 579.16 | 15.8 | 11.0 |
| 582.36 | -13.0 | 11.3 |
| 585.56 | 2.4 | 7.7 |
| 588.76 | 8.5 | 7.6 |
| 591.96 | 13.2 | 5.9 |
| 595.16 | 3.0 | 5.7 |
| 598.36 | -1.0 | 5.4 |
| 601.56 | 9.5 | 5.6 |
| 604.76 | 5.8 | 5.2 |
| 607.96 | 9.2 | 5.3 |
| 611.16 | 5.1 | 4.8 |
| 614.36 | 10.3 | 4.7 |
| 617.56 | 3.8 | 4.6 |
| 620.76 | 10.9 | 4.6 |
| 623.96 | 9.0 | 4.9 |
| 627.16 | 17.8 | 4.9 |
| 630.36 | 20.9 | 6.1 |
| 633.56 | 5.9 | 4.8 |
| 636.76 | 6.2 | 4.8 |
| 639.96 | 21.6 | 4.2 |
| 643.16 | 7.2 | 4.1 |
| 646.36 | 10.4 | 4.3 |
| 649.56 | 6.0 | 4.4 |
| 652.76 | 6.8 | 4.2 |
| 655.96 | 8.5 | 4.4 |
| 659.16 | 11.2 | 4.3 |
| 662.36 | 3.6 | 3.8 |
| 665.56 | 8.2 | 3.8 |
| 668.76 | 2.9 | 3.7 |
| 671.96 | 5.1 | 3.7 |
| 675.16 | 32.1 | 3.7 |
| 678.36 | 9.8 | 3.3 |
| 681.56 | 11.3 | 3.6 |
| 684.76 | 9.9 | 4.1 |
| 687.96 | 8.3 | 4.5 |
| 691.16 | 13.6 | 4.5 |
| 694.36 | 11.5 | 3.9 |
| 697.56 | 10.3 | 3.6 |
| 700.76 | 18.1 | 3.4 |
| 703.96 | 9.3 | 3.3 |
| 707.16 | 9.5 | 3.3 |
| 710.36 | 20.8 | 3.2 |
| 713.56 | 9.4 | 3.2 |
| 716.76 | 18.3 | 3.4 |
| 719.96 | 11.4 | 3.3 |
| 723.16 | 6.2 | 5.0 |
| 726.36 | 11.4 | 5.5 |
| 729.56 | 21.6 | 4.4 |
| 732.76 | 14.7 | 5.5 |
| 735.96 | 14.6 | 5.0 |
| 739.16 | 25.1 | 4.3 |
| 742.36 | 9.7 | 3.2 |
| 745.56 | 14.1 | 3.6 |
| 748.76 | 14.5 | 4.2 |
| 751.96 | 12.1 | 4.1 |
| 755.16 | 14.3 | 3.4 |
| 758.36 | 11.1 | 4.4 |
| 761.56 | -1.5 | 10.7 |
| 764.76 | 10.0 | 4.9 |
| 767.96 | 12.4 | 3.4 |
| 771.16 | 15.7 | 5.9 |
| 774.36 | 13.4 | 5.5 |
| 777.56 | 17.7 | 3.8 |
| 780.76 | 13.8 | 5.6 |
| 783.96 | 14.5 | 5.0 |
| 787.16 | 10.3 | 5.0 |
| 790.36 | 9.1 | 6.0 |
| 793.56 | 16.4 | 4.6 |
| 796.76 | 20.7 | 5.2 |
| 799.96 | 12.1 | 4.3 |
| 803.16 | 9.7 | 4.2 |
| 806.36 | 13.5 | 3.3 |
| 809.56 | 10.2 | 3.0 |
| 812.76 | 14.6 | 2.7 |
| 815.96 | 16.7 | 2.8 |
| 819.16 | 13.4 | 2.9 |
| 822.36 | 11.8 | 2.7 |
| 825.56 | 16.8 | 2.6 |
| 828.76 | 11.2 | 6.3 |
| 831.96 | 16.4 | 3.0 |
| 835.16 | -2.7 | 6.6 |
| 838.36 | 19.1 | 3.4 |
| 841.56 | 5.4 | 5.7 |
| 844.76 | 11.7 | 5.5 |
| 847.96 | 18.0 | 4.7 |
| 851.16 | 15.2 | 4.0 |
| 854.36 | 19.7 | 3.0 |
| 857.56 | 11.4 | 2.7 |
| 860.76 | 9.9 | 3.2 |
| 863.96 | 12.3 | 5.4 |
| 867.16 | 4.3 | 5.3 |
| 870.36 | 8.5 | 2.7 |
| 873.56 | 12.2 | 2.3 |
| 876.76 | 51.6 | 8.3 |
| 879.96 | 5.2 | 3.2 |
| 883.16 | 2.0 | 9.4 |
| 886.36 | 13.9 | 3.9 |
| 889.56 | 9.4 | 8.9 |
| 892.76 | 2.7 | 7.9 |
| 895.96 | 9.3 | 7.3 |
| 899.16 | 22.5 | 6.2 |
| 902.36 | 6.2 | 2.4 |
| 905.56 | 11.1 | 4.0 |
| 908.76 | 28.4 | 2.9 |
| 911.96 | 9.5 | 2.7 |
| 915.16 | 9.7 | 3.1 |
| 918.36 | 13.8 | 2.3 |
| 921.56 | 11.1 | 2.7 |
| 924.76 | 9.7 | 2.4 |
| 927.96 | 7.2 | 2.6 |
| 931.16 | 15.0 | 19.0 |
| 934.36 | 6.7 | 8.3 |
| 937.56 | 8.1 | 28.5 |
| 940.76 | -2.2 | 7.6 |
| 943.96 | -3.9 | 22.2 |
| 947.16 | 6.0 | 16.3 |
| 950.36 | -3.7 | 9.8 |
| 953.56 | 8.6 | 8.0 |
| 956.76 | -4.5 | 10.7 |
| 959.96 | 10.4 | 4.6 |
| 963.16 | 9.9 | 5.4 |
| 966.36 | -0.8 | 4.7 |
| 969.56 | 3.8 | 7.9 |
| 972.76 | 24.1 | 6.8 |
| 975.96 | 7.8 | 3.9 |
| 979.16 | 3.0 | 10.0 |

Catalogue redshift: 0.814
